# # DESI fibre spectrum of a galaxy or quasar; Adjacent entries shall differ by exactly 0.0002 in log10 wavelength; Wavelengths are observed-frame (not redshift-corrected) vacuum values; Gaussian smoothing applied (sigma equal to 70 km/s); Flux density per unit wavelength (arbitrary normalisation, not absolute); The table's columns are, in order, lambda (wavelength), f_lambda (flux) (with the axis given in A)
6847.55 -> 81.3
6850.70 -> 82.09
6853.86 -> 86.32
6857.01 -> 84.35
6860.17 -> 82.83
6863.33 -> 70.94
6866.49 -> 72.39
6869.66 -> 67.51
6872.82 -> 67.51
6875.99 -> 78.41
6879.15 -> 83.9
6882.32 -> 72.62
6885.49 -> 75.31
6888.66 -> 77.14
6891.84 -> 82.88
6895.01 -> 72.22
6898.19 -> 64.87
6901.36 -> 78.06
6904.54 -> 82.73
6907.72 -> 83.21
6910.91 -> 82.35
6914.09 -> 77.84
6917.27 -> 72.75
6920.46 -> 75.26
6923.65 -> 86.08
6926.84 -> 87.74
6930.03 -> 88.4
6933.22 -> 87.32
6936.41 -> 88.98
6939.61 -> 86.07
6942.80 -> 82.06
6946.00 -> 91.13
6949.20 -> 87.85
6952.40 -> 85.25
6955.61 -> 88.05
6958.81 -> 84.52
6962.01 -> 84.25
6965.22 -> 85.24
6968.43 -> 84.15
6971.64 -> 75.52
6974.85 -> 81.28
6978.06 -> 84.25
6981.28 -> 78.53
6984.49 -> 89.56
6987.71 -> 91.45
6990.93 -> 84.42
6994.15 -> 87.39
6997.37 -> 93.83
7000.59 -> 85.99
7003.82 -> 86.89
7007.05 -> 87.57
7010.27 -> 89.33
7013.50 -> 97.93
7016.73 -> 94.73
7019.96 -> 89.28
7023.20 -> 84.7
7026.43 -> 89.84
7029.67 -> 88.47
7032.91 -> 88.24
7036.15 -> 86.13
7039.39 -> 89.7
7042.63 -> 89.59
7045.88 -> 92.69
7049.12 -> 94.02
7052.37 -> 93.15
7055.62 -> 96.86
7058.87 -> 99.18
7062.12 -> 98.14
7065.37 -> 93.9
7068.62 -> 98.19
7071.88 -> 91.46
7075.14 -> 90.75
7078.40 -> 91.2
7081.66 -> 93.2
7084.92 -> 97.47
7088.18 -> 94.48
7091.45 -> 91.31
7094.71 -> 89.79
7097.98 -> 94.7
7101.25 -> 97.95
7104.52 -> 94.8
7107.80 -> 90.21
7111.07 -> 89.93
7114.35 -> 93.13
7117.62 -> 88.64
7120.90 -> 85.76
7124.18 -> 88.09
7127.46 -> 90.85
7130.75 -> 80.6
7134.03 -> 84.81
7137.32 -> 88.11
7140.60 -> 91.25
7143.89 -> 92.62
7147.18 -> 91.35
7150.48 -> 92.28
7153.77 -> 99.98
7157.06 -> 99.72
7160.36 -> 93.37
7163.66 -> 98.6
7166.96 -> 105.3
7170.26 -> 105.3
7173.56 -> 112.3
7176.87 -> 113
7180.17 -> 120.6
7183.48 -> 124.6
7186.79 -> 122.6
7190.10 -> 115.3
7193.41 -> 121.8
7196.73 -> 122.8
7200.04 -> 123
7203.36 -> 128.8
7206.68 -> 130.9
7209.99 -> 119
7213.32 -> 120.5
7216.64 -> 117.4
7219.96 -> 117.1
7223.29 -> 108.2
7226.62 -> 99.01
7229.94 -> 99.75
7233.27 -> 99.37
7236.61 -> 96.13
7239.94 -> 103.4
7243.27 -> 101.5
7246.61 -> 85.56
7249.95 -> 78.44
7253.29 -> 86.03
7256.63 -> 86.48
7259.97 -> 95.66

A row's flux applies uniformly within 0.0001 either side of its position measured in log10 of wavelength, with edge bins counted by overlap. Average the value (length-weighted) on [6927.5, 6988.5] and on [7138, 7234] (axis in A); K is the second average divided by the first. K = 1.3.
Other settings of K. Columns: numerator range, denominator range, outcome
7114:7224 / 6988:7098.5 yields 1.15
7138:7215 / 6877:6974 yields 1.35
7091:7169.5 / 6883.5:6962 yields 1.13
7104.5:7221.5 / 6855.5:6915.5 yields 1.36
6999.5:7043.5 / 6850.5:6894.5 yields 1.16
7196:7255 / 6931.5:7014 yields 1.24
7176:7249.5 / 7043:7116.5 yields 1.20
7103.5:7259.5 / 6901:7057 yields 1.18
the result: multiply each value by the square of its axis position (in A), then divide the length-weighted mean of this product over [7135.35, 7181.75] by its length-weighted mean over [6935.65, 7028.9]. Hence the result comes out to 1.21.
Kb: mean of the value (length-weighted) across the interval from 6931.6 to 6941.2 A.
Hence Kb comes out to 87.5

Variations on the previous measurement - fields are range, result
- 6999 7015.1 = 89.5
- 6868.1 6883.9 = 74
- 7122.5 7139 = 86.5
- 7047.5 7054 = 93.6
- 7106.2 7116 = 91.2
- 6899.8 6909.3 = 81.3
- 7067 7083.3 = 92.9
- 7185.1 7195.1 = 120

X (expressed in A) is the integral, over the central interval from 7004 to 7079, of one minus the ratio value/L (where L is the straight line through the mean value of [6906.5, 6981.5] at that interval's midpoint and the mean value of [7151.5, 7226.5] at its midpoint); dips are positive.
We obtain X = 3.1 A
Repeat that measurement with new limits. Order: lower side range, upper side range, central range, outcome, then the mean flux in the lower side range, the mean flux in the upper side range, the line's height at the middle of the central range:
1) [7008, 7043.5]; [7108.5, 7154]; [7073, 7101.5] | -1.1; 89.8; 89.5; 89.6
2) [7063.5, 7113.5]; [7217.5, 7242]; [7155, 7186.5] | -2.9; 93.3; 104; 99.4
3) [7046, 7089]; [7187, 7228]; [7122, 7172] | 7.0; 94.7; 119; 108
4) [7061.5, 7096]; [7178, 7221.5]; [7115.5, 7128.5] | 1.9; 93.6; 122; 104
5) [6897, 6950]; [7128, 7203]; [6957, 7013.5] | 1.5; 82.6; 105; 88.2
